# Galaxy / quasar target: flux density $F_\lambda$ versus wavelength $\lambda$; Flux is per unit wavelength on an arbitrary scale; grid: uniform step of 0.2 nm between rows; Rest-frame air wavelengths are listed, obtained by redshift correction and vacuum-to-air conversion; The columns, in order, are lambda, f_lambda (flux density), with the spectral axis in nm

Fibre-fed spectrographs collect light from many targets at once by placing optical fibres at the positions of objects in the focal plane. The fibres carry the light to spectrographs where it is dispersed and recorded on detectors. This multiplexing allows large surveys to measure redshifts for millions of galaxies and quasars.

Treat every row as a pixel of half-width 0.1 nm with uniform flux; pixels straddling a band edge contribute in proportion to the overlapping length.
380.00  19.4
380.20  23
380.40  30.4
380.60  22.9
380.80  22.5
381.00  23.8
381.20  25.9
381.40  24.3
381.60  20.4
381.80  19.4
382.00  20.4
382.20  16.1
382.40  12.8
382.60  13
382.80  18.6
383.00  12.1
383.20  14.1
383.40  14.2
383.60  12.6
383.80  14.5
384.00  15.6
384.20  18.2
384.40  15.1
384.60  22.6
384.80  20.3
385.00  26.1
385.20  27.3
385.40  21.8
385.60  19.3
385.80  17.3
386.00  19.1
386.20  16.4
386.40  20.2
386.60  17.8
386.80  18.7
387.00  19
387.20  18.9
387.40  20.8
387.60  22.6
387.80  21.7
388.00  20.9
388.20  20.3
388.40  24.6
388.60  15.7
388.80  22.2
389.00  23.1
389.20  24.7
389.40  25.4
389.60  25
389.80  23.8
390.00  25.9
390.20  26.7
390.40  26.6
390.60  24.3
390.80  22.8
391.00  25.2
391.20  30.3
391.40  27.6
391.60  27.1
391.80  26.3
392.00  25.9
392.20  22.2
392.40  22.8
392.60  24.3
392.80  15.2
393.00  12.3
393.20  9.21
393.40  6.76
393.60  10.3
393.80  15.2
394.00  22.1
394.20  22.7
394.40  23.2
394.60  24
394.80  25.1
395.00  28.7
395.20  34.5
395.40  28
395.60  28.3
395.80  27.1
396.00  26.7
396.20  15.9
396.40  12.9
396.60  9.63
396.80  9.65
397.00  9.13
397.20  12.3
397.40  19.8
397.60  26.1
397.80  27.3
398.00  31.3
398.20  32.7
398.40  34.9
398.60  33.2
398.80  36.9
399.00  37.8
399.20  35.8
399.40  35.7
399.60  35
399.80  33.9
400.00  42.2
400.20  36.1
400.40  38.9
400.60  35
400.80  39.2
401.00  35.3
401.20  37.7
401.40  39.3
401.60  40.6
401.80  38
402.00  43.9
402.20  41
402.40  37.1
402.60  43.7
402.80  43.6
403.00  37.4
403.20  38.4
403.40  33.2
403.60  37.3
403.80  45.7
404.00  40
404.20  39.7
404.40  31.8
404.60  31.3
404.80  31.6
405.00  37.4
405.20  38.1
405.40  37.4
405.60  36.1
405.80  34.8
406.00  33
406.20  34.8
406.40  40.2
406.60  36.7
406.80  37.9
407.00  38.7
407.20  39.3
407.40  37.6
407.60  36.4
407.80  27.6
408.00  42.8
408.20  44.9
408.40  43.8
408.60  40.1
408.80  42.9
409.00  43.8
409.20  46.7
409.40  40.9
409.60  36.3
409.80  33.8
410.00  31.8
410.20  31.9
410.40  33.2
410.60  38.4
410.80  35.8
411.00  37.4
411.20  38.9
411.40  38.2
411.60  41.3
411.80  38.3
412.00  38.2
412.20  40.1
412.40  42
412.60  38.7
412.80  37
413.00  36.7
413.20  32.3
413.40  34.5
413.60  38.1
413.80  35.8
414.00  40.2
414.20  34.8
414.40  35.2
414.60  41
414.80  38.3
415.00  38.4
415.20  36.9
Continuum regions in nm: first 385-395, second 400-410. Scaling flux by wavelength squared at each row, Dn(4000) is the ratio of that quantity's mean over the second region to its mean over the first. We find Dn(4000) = 1.92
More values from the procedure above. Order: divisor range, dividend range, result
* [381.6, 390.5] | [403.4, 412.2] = 2.12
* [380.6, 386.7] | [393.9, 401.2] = 1.61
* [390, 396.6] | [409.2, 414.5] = 1.82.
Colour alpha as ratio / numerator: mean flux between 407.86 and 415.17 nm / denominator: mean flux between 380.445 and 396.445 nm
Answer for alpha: 1.8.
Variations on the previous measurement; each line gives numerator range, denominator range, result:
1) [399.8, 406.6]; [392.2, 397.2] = 1.96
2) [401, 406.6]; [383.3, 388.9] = 1.95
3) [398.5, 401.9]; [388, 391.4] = 1.53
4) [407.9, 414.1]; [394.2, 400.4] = 1.41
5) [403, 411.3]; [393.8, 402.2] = 1.28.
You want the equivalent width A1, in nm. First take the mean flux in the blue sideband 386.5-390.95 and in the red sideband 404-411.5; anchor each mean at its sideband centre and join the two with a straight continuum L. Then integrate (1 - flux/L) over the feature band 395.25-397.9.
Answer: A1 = 0.81 nm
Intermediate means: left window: 22.4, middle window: 19.7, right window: 37.4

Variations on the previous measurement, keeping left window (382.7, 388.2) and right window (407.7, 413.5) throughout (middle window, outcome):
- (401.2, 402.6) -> -0.382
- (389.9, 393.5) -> 0.168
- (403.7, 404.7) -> -0.134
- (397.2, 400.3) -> -0.365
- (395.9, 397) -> 0.516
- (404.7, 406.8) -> -0.099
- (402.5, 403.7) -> -0.242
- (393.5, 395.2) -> 0.235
